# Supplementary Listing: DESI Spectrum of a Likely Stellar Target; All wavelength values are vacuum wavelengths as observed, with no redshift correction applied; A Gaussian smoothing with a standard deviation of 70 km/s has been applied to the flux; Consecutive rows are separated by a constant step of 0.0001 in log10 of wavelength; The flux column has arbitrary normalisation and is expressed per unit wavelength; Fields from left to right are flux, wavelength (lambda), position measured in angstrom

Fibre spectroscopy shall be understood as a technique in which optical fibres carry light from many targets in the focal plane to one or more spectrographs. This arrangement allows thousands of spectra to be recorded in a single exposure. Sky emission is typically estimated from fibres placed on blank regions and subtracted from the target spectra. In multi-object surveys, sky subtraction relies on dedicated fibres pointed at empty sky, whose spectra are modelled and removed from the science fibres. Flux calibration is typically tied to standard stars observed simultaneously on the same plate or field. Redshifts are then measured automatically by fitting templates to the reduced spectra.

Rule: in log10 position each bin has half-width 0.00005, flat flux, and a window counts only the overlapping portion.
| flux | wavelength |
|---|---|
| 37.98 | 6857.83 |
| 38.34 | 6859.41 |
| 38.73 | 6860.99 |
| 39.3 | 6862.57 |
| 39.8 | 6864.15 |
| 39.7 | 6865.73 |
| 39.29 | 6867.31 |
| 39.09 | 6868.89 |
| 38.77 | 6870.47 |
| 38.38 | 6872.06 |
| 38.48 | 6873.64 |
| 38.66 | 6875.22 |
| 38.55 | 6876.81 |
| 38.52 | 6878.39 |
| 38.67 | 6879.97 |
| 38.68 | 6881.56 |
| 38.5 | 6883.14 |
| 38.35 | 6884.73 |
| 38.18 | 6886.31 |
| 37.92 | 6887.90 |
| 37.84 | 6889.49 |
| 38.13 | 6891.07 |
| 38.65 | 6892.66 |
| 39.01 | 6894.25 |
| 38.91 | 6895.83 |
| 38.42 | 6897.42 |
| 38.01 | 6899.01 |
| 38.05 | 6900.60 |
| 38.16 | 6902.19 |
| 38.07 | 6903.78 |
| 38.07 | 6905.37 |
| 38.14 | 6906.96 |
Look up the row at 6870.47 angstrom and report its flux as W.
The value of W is 38.77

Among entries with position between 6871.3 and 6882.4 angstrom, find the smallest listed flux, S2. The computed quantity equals 38.38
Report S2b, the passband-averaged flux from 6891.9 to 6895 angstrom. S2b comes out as 38.8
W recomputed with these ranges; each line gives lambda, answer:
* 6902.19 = 38.16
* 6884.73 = 38.35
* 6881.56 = 38.68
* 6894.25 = 39.01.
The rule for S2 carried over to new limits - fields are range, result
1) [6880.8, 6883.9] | 38.5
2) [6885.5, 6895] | 37.84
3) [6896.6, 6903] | 38.01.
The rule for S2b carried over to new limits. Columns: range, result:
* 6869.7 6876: 38.6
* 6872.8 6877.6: 38.6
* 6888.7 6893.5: 38.2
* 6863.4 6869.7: 39.5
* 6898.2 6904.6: 38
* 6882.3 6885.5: 38.4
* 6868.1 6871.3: 38.9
